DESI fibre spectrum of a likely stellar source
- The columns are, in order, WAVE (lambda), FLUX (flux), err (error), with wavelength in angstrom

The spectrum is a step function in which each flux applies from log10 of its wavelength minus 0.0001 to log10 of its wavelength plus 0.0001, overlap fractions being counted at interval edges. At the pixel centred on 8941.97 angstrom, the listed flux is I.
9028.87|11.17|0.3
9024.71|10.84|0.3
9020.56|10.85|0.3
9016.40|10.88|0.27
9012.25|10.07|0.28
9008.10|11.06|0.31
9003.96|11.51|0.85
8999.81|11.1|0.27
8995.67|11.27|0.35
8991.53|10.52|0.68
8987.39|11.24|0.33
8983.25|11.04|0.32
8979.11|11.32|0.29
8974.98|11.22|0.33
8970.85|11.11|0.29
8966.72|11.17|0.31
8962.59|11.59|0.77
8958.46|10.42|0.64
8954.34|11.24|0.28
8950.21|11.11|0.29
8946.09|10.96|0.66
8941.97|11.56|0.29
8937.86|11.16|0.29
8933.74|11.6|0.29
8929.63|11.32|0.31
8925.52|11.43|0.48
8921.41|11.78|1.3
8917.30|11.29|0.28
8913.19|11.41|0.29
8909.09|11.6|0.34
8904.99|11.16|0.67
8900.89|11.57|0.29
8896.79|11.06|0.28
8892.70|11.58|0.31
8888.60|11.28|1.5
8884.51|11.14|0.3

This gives 11.56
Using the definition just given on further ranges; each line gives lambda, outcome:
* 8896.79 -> 11.06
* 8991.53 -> 10.52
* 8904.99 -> 11.16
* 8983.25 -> 11.04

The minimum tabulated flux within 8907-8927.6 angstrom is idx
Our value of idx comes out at 11.29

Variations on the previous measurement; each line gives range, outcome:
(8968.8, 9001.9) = 10.52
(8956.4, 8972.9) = 10.42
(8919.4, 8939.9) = 11.16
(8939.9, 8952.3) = 10.96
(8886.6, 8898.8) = 11.06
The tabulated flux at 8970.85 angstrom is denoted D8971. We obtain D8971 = 11.11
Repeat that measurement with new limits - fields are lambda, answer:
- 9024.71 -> 10.84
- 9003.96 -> 11.51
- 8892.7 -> 11.58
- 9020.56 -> 10.85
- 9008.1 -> 11.06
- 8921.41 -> 11.78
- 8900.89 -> 11.57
